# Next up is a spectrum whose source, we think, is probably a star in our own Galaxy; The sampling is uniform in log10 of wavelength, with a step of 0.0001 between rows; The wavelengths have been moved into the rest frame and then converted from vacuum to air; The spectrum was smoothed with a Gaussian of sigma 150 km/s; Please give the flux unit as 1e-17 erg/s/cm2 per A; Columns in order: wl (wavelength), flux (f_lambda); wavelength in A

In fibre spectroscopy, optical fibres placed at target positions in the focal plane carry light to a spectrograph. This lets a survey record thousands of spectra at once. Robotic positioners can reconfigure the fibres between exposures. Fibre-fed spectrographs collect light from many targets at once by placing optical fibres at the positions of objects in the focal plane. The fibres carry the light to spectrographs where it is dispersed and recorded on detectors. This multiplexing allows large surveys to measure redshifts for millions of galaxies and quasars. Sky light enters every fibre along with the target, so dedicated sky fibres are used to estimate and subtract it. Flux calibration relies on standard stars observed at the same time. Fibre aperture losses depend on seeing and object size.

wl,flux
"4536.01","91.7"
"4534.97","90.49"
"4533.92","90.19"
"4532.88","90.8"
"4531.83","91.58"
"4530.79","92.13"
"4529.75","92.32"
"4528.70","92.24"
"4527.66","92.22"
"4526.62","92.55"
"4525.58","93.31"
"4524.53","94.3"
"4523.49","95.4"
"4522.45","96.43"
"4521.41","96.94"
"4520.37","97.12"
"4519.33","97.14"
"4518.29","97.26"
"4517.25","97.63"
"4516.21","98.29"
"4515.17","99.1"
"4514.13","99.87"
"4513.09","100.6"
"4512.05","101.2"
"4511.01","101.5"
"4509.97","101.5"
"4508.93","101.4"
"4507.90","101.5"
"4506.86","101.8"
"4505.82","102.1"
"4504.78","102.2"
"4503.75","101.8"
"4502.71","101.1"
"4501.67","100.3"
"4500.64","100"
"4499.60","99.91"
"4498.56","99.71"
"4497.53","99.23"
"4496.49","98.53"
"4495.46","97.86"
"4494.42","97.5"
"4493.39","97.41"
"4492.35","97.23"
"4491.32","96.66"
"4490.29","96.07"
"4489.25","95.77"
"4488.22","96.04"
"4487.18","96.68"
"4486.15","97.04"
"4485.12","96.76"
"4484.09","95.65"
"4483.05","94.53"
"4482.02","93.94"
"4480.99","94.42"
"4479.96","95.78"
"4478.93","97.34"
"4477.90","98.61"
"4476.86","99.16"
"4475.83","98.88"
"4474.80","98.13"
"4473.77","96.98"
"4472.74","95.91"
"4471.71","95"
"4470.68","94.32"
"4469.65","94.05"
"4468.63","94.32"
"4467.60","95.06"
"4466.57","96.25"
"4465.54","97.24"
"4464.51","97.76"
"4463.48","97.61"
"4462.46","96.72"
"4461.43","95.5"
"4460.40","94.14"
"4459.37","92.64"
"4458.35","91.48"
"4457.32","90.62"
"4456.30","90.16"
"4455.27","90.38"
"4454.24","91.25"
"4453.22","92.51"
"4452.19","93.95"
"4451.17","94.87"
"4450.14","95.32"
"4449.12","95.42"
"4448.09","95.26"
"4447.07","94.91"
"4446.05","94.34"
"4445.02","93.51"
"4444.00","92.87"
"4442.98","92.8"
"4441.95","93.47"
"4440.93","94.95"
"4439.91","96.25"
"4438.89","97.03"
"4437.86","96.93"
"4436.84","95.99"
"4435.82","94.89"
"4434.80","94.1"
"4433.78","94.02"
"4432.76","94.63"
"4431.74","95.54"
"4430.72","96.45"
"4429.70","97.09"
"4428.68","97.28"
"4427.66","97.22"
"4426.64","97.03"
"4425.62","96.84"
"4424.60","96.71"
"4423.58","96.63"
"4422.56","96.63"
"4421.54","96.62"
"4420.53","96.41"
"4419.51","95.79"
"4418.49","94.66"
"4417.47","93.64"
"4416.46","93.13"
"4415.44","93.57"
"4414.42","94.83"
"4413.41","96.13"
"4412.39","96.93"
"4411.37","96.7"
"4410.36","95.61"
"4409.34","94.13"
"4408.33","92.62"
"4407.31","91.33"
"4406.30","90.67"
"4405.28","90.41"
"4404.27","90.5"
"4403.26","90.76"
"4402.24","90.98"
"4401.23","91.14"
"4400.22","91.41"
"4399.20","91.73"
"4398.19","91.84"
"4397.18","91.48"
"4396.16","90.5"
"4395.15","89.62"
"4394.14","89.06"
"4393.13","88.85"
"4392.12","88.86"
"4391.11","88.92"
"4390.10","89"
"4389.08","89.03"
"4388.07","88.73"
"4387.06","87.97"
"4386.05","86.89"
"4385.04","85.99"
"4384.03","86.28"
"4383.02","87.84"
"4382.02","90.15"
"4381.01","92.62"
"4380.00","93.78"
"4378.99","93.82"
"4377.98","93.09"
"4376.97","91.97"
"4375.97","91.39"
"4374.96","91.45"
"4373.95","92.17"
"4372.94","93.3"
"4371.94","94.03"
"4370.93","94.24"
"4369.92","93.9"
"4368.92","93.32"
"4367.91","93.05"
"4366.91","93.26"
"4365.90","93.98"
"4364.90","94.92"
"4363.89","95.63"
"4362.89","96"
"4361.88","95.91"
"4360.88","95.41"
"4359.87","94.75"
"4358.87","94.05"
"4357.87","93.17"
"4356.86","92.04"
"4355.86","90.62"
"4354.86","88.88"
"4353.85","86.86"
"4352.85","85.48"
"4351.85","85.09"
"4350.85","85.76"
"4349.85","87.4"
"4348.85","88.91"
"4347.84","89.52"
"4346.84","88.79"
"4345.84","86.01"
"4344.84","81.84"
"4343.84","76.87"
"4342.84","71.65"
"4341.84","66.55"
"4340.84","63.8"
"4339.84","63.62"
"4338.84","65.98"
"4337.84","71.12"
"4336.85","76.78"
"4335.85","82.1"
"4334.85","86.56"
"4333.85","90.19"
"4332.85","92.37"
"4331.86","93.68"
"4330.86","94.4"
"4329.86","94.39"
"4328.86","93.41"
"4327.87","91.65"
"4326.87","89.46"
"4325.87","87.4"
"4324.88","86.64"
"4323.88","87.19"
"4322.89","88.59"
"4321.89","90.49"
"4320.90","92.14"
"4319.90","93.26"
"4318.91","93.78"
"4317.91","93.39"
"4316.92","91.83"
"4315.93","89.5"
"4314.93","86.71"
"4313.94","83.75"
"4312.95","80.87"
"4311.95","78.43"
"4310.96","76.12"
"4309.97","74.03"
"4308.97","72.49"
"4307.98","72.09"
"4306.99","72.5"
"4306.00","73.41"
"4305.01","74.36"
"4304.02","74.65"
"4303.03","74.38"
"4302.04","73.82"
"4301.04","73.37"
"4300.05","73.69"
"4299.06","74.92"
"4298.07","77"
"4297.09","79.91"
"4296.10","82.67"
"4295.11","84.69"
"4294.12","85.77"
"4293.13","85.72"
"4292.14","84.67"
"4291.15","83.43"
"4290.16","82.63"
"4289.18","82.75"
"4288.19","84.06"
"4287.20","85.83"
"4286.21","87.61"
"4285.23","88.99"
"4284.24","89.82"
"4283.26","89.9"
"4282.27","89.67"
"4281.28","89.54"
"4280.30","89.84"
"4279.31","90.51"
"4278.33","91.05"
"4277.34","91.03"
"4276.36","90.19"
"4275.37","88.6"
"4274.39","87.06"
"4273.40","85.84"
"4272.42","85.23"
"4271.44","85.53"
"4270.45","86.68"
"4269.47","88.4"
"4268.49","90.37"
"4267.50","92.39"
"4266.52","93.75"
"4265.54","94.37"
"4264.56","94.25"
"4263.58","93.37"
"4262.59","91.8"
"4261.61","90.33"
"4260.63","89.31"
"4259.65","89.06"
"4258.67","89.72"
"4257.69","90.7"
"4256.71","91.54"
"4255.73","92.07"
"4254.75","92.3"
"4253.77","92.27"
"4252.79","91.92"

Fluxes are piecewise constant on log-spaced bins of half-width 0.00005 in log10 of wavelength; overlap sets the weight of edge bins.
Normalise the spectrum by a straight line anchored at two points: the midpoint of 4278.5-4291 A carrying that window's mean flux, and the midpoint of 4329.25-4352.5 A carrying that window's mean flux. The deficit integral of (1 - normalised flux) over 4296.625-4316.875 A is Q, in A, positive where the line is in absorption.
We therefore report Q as 2.0 A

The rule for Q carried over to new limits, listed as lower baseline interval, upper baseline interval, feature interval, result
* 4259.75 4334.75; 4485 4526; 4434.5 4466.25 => 0.3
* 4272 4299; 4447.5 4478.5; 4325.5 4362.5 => 1.5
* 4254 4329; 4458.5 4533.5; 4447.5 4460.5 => 0.2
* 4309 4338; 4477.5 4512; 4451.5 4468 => 0.4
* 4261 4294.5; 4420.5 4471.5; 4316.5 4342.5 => 1.5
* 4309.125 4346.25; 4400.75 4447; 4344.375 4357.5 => -0.2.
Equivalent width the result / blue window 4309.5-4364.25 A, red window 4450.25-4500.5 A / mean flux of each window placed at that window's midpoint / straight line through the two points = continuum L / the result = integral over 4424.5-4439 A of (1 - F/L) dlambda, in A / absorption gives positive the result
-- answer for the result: -0.5 A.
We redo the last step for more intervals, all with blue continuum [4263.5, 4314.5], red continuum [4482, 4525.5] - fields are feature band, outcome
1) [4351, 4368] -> -0.7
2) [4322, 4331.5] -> -0.5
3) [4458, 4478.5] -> 0.0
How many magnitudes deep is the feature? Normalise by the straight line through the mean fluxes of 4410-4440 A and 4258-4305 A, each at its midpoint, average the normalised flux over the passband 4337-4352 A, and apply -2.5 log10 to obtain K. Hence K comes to 0.159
